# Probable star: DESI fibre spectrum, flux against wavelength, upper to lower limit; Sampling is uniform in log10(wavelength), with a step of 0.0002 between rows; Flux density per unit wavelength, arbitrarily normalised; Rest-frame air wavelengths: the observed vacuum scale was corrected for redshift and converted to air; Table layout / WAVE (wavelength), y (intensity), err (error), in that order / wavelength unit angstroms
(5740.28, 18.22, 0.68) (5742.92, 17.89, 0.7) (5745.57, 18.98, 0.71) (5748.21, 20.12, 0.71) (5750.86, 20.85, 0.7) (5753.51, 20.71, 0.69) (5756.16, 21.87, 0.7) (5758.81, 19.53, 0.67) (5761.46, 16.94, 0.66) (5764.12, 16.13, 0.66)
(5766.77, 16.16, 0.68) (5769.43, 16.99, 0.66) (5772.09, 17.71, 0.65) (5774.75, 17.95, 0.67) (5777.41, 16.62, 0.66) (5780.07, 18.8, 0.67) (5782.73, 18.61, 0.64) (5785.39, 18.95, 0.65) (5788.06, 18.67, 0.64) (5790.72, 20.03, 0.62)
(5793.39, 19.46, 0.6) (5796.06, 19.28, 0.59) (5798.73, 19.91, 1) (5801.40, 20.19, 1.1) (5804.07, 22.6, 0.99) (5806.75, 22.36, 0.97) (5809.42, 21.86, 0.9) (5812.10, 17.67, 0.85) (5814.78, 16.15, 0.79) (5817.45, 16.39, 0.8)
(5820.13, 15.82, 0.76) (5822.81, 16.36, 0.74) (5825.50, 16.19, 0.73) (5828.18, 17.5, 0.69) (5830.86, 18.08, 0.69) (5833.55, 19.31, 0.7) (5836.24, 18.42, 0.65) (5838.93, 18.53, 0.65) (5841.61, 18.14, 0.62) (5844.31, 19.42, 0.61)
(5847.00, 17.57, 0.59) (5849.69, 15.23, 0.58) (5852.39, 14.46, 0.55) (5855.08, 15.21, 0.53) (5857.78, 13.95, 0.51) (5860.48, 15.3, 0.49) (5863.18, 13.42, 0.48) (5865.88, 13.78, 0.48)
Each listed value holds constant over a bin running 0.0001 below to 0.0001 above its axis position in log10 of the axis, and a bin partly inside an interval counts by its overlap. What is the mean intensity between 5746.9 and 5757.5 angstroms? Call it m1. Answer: 20.9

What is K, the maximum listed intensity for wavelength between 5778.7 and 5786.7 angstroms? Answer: 18.95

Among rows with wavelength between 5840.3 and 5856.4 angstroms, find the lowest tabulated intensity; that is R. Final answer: 14.46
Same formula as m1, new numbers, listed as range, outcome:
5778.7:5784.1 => 18.7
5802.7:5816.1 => 20.1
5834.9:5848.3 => 18.4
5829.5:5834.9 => 18.7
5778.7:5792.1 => 19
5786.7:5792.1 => 19.3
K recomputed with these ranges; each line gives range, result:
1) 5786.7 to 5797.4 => 20.03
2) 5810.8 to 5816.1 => 17.67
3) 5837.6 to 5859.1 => 19.42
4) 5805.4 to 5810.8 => 22.36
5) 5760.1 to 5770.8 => 16.99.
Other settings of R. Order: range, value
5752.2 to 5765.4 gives 16.13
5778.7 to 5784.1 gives 18.61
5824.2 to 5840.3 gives 16.19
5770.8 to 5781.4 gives 16.62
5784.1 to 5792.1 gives 18.67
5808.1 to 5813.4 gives 17.67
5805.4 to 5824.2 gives 15.82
